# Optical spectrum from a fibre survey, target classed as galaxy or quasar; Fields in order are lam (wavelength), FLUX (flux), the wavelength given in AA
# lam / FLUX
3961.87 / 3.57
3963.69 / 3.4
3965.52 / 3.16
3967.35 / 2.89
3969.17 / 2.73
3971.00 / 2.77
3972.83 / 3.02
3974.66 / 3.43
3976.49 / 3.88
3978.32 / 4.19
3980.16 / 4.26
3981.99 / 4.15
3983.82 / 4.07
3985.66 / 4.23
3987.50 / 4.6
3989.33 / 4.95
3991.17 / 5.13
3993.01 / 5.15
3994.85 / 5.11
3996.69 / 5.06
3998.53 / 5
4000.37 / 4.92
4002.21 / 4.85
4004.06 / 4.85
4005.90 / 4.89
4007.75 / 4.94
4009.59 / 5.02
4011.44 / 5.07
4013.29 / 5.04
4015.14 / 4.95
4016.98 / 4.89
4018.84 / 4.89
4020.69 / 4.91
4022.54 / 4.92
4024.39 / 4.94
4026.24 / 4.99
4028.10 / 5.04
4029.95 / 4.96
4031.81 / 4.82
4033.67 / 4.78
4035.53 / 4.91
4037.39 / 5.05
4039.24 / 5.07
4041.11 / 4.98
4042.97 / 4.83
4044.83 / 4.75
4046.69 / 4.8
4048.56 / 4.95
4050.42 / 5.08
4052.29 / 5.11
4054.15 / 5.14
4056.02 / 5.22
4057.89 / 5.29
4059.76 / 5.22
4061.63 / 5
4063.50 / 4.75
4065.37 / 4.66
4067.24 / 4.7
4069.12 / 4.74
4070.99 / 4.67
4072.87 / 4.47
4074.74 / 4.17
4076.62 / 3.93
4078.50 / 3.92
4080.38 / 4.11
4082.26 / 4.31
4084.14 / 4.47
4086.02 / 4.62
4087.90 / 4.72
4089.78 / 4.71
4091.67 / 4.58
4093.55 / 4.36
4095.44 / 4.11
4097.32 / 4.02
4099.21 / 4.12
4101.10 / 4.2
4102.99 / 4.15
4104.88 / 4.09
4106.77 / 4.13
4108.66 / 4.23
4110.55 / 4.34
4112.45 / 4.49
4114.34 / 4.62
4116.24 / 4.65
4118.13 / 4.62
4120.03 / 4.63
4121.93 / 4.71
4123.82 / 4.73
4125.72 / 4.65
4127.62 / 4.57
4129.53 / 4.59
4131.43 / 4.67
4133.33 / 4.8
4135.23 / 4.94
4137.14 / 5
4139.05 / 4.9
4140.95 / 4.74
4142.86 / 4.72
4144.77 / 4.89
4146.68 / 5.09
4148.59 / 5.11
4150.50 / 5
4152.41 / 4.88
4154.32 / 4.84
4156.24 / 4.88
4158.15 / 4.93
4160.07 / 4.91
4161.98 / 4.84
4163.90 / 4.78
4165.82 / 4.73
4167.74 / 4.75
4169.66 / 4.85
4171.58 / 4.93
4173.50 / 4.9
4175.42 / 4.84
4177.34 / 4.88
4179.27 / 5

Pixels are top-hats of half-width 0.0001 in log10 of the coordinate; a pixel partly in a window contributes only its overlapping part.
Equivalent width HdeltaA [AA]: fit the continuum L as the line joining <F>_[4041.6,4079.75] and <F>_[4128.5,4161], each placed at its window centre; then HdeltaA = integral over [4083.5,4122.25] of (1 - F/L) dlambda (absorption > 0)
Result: 3.4 AA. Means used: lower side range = 4.77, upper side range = 4.87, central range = 4.4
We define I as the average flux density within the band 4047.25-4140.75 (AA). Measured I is 4.59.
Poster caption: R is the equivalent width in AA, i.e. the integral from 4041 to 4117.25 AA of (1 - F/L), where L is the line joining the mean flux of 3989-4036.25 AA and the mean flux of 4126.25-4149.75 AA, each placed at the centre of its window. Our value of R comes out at 5.1 AA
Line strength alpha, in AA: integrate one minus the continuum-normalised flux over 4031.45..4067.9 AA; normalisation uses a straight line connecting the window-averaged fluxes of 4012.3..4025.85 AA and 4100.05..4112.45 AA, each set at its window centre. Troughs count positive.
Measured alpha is -2.2 AA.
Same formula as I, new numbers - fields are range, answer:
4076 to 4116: 4.31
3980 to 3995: 4.62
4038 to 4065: 5.01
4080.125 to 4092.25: 4.52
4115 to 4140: 4.73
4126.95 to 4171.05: 4.85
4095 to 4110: 4.14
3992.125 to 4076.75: 4.91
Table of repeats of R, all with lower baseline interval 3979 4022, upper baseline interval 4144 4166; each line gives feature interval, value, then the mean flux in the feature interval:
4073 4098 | 2.8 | 4.32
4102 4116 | 1.6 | 4.31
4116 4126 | 0.5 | 4.67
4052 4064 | -0.6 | 5.12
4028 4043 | -0.3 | 4.94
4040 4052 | -0.2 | 4.91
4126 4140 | 0.4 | 4.77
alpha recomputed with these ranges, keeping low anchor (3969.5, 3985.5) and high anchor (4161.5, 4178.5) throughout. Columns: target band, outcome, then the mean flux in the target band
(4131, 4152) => -1.1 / 4.9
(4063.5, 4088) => -0.8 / 4.42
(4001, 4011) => -2.7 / 4.92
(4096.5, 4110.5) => 0.9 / 4.15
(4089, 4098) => 0.1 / 4.36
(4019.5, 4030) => -2.6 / 4.96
